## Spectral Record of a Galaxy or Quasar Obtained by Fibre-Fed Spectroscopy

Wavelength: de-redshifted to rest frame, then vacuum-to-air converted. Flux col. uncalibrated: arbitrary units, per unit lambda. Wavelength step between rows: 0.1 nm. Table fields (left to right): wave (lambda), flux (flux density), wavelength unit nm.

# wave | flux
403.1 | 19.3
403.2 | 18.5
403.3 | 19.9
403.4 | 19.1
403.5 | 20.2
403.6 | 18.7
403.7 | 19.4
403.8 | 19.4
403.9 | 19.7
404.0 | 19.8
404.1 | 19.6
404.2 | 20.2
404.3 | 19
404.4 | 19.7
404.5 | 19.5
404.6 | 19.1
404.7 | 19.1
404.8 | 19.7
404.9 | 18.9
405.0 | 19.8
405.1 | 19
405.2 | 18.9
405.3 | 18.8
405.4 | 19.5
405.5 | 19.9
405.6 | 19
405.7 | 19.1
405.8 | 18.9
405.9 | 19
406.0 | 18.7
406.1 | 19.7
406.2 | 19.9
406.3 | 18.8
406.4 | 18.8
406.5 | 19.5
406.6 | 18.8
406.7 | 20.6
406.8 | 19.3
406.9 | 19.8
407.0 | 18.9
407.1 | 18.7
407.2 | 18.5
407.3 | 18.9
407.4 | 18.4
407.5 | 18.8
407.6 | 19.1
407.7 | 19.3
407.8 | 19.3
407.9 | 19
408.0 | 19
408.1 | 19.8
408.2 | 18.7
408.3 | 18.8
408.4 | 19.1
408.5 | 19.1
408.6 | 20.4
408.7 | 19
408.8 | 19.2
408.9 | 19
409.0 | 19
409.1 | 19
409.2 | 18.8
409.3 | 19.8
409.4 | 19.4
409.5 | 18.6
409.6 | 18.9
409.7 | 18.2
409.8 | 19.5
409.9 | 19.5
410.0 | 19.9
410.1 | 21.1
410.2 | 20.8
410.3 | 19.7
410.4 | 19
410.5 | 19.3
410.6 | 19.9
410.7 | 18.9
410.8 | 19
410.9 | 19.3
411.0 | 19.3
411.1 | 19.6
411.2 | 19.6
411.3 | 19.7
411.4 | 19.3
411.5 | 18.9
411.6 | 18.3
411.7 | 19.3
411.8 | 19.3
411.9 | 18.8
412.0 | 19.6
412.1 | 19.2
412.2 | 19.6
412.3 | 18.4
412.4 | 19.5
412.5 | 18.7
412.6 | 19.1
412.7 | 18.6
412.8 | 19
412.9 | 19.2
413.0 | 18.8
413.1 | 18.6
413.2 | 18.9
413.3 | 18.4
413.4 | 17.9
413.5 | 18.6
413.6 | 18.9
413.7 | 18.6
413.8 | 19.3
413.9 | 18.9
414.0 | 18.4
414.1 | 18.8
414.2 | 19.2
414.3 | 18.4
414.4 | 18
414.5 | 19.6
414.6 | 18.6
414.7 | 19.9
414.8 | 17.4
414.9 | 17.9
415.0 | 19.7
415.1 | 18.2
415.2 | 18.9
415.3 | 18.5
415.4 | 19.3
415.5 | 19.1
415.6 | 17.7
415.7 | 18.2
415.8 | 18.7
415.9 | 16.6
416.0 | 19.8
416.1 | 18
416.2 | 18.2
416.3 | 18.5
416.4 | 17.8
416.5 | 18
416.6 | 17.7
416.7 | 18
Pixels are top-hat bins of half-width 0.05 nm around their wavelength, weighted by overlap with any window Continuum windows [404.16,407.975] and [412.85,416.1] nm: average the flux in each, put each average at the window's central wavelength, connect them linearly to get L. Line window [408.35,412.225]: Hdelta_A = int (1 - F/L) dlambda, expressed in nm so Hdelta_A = -0.083 nm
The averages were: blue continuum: 19.2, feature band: 19.3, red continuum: 18.6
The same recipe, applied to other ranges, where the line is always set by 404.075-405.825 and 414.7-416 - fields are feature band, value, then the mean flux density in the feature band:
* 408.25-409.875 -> -0.01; 19.1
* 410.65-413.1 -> -0.05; 19.1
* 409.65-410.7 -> -0.04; 19.7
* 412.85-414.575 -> -0.01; 18.7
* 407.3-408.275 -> 0.00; 19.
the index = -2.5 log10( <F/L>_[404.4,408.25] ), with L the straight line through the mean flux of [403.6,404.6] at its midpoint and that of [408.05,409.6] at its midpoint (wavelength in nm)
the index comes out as 0.01 mag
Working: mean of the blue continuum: 19.5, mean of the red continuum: 19.2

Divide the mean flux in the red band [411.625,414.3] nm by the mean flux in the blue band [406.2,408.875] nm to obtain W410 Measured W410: 1.0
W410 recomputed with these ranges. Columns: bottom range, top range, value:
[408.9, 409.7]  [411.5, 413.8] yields 0.99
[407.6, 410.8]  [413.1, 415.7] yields 0.97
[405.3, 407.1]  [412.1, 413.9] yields 0.98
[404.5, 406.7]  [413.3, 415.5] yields 0.97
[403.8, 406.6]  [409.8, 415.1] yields 0.99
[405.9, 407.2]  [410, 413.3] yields 1.00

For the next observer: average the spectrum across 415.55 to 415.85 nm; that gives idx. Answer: 18.2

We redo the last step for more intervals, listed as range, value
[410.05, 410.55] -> 20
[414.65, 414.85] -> 18.7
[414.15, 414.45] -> 18.5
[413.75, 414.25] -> 18.9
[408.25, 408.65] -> 19.4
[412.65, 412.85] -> 18.8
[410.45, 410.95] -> 19.3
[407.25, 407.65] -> 18.8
